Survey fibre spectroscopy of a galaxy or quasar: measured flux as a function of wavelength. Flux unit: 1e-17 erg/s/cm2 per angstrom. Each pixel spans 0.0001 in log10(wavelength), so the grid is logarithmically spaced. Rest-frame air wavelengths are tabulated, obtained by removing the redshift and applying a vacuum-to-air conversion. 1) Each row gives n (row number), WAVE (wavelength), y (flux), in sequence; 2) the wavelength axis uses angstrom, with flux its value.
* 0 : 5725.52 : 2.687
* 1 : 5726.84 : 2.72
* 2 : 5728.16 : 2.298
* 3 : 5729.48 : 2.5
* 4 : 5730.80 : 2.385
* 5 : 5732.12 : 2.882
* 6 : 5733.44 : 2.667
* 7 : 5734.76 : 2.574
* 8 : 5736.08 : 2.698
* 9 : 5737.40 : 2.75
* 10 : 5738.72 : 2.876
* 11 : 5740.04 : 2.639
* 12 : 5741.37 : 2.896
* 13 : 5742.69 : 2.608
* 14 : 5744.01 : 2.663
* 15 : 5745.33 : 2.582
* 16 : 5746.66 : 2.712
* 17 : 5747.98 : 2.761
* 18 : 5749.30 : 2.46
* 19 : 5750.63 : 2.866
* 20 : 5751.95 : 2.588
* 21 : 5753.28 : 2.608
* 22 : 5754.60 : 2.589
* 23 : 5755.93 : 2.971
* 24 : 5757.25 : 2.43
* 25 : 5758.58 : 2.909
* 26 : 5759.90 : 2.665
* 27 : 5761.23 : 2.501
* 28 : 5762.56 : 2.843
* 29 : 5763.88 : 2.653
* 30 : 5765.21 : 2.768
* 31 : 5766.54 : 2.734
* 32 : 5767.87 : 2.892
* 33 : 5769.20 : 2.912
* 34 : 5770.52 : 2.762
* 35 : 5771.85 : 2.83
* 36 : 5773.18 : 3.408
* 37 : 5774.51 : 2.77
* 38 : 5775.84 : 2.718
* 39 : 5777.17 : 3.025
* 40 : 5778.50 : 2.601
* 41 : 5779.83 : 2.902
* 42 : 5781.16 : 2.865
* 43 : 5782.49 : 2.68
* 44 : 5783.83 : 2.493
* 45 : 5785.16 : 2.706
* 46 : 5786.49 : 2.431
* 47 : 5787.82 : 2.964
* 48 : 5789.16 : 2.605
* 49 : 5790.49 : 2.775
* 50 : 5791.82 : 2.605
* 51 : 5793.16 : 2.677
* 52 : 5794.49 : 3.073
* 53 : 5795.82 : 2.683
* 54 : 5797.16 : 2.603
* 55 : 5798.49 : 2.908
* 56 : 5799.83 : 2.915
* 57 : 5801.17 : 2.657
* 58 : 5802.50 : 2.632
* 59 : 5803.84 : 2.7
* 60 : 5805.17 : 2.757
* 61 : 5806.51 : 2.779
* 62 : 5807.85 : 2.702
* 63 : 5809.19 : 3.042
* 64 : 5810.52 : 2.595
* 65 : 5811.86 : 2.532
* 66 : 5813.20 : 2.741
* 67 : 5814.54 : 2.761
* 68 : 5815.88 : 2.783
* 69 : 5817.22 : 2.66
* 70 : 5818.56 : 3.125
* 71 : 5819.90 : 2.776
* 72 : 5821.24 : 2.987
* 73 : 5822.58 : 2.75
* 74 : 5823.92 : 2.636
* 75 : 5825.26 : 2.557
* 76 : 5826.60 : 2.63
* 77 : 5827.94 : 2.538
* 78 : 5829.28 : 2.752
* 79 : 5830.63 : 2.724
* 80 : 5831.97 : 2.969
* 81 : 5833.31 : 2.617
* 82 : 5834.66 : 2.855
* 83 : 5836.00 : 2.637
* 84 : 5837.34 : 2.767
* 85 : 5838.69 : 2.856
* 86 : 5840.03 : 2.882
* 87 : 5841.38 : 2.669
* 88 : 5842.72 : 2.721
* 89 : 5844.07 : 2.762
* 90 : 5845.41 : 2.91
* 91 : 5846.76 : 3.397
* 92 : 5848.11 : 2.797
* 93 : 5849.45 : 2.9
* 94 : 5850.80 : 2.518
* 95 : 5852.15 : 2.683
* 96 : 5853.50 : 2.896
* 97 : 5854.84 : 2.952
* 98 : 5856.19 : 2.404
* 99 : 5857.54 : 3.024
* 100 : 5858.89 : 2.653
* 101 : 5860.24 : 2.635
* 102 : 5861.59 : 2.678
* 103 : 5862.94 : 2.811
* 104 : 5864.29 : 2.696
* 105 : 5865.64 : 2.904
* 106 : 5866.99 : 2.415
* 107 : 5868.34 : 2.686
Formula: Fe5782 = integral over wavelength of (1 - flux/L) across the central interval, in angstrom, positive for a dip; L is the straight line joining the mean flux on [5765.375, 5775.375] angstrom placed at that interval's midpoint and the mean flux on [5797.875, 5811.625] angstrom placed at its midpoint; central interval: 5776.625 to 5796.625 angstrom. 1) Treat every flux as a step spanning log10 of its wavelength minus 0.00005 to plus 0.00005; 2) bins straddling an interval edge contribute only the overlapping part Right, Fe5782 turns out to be 0.7 angstrom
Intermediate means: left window 2.89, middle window 2.74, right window 2.76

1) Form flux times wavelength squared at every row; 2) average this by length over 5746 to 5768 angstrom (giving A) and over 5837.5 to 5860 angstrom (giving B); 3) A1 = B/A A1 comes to 1.07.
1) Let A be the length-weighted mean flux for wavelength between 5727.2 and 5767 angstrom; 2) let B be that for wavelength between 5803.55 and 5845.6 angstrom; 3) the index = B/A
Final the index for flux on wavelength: 1.0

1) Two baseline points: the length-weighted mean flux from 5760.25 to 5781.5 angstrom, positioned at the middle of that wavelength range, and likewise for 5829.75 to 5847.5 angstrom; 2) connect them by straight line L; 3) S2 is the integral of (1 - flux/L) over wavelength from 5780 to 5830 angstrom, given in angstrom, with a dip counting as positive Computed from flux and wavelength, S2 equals 1.6 angstrom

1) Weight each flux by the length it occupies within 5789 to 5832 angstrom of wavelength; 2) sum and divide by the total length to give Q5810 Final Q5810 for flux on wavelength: 2.74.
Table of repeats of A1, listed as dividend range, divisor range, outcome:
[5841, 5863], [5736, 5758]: 1.08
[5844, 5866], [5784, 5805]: 1.05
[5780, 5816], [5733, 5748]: 1.03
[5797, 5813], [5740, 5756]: 1.04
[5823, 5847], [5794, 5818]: 1.01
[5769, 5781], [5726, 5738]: 1.12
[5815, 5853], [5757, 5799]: 1.03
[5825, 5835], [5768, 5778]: 0.95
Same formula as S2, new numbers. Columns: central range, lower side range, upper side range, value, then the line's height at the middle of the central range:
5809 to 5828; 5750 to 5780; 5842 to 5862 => 0.3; 2.79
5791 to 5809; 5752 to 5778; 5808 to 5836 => 0.1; 2.76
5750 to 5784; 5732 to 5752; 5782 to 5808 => -0.8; 2.71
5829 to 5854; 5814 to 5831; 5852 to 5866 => -0.5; 2.75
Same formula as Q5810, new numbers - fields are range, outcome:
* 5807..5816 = 2.73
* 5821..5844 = 2.73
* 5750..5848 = 2.76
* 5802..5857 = 2.77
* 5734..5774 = 2.74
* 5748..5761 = 2.67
